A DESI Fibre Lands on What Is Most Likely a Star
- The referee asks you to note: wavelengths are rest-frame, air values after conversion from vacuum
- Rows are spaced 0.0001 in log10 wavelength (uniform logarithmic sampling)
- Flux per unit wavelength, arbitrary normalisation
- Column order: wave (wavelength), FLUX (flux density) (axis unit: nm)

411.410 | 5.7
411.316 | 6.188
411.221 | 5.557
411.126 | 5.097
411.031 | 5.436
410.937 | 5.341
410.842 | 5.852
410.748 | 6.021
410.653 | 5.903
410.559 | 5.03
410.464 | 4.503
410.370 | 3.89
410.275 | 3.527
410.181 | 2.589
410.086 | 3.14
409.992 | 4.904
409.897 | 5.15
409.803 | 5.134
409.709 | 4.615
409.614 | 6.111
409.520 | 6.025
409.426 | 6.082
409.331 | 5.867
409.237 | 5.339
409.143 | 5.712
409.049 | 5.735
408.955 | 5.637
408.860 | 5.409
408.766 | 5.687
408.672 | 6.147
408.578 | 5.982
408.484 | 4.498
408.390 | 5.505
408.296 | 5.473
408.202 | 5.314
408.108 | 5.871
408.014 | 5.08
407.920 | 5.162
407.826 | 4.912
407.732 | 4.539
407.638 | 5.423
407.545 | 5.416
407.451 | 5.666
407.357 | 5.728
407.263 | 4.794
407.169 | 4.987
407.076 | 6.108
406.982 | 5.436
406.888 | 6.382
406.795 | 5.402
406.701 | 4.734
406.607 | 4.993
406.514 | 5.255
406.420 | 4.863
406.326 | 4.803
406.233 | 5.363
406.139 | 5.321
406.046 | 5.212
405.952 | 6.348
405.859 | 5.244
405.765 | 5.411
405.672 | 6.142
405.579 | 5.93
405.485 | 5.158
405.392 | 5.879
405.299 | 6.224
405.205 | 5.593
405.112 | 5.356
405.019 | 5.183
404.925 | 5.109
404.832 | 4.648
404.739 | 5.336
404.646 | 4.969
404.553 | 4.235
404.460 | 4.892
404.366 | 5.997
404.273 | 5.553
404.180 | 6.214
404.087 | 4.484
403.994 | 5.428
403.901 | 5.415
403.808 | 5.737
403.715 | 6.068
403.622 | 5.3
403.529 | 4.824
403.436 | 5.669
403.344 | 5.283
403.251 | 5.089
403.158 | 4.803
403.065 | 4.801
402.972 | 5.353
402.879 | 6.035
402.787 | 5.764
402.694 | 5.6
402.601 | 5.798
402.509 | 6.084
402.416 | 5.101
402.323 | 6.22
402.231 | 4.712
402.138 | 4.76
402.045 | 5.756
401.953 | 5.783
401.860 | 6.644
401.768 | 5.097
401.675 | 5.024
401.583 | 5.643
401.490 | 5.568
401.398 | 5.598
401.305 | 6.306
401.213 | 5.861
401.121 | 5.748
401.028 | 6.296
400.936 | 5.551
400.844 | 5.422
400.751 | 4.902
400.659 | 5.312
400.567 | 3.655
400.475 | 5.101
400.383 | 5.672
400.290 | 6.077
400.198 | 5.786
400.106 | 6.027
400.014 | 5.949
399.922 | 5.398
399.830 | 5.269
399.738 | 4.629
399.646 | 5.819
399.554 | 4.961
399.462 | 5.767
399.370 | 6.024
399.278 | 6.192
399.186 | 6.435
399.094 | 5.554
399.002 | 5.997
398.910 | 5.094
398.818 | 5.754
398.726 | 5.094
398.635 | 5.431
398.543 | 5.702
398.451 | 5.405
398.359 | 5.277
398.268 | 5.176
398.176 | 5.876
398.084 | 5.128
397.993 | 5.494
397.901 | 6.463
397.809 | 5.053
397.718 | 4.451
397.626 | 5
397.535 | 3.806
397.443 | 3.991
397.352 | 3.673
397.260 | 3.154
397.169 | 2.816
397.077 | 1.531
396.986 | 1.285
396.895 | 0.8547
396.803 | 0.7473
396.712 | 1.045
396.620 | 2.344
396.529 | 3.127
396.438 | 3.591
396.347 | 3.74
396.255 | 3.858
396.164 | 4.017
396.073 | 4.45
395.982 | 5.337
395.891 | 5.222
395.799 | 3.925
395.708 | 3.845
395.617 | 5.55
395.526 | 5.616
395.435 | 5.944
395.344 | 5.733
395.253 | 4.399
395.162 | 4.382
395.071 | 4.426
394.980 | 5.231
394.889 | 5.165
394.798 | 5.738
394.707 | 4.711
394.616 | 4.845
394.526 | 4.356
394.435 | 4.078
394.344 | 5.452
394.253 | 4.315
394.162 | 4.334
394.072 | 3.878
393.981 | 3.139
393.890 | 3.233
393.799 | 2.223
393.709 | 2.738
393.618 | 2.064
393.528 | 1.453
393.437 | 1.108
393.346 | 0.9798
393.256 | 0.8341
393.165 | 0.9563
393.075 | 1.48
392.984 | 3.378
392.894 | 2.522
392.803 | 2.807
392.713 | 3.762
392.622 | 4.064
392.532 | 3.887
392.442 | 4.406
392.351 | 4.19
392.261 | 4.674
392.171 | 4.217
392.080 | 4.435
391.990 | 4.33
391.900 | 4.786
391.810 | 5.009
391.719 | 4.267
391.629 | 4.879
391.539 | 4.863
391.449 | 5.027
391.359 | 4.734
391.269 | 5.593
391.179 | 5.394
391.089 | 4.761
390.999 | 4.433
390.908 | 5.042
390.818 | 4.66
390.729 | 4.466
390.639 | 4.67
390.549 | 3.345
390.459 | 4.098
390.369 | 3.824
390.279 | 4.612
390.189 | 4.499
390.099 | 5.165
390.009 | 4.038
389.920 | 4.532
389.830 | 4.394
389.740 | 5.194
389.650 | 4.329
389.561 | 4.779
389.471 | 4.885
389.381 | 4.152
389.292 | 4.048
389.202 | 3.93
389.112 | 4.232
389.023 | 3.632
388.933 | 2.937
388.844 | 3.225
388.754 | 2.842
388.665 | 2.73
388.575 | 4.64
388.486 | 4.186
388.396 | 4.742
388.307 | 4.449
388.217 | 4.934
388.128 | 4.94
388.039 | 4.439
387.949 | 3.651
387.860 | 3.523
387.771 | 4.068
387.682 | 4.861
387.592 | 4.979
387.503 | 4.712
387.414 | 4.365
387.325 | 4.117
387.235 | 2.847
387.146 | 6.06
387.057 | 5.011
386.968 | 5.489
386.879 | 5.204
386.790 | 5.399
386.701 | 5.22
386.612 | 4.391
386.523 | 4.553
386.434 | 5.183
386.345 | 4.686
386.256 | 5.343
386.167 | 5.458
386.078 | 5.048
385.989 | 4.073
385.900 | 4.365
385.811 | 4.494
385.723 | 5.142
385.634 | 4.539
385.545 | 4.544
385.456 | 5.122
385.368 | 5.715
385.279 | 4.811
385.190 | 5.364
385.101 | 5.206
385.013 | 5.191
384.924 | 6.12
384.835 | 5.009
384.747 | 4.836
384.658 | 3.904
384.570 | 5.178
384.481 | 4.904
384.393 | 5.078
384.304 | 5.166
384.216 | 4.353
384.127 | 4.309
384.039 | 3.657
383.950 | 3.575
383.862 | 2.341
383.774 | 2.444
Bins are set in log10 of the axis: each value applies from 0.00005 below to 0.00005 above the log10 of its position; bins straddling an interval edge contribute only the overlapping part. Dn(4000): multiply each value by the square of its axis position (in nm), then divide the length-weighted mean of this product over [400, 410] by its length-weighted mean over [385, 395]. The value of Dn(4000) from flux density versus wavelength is 1.39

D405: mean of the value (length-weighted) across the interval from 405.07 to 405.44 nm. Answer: 5.77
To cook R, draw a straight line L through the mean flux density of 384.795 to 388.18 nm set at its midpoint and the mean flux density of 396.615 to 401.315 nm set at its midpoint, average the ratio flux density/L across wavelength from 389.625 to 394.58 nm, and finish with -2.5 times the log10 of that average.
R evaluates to 0.24 mag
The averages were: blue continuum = 4.82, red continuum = 4.85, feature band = 3.89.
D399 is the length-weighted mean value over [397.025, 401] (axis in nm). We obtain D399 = 5.14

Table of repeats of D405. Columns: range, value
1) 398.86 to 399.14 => 5.54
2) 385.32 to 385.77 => 5.01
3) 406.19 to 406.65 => 5.06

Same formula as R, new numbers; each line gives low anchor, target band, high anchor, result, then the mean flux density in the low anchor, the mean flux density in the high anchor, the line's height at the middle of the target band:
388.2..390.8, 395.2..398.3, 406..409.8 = 0.167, 4.19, 5.41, 4.67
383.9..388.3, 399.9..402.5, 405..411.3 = -0.082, 4.75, 5.32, 5.14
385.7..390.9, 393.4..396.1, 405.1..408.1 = 0.133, 4.45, 5.41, 4.79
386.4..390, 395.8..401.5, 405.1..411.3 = 0.028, 4.39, 5.32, 4.88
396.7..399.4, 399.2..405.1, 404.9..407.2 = -0.100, 4.49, 5.46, 4.99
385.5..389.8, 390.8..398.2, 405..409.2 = 0.221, 4.47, 5.45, 4.81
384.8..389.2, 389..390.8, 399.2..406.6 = 0.095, 4.6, 5.46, 4.76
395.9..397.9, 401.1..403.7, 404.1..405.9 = -0.166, 3.34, 5.41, 4.74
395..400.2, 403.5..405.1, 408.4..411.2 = -0.072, 4.6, 5.19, 4.93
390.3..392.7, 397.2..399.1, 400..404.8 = 0.012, 4.53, 5.46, 5.1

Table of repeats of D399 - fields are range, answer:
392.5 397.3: 3.47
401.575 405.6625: 5.43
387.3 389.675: 4.16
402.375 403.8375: 5.46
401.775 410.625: 5.32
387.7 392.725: 4.36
